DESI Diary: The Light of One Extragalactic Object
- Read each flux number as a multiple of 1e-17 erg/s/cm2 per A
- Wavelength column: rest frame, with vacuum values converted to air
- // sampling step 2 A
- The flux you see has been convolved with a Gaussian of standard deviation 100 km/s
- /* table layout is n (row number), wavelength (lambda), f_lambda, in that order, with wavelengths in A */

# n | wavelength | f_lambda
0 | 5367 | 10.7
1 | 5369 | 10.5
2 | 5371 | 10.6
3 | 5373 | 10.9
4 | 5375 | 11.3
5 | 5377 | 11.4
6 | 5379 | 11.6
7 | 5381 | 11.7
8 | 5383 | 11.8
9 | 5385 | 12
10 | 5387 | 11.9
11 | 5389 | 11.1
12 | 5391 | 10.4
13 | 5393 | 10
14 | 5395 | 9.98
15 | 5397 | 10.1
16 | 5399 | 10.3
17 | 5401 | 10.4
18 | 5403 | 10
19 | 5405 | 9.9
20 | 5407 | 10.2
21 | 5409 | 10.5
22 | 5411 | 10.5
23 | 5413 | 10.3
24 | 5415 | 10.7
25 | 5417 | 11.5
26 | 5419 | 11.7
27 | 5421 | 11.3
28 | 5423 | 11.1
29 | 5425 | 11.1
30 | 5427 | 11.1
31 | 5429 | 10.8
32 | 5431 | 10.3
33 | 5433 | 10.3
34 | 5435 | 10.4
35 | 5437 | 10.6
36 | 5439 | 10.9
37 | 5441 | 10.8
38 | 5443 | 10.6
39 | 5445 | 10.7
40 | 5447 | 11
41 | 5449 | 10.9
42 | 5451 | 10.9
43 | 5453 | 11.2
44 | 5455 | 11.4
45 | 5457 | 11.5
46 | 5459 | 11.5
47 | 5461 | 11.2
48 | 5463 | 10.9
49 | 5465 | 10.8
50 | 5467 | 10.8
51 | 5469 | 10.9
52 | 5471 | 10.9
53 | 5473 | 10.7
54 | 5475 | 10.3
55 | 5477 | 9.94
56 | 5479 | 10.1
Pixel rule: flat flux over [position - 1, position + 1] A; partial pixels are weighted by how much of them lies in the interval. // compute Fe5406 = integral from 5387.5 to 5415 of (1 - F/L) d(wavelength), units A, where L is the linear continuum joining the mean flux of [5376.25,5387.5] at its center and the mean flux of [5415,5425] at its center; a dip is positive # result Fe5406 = 2.8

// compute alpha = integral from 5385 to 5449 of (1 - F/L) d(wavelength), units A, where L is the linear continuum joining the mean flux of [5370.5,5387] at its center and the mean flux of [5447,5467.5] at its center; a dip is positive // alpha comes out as 3.4 A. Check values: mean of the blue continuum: 11.5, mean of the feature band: 10.7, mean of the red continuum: 11.1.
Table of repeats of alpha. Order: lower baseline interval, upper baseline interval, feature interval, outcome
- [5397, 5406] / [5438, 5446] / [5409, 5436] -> -1.0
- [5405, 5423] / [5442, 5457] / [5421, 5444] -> 0.3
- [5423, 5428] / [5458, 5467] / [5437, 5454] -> 0.3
